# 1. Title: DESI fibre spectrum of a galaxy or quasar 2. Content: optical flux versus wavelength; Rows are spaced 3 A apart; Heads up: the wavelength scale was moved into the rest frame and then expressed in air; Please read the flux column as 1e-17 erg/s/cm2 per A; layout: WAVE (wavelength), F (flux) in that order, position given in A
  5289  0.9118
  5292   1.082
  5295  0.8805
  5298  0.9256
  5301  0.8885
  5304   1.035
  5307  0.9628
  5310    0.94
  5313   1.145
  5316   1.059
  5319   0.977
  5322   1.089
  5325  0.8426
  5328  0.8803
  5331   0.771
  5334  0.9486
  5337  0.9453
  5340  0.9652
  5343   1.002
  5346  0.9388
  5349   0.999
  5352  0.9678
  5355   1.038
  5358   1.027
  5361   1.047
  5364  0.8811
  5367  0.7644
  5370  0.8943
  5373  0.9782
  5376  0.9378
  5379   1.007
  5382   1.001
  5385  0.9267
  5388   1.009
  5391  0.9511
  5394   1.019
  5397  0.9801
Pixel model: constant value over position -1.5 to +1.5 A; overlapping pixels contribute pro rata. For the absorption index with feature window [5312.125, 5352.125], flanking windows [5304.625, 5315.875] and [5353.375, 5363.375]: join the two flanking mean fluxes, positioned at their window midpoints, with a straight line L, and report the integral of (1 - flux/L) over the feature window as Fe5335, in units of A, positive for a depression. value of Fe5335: 2.31 A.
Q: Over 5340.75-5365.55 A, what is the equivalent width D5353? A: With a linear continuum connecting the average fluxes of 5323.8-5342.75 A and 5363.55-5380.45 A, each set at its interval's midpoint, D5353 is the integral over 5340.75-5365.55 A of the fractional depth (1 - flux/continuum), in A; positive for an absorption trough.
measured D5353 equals -2.2 A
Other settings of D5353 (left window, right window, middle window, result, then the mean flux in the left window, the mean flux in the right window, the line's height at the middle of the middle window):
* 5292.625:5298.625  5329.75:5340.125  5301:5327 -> -2.32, 0.926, 0.903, 0.915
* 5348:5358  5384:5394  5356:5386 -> 1.23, 1.01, 0.973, 0.989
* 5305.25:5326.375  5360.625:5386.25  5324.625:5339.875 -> 1.47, 1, 0.933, 0.983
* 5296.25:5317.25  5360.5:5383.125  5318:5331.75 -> 0.82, 0.992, 0.933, 0.975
